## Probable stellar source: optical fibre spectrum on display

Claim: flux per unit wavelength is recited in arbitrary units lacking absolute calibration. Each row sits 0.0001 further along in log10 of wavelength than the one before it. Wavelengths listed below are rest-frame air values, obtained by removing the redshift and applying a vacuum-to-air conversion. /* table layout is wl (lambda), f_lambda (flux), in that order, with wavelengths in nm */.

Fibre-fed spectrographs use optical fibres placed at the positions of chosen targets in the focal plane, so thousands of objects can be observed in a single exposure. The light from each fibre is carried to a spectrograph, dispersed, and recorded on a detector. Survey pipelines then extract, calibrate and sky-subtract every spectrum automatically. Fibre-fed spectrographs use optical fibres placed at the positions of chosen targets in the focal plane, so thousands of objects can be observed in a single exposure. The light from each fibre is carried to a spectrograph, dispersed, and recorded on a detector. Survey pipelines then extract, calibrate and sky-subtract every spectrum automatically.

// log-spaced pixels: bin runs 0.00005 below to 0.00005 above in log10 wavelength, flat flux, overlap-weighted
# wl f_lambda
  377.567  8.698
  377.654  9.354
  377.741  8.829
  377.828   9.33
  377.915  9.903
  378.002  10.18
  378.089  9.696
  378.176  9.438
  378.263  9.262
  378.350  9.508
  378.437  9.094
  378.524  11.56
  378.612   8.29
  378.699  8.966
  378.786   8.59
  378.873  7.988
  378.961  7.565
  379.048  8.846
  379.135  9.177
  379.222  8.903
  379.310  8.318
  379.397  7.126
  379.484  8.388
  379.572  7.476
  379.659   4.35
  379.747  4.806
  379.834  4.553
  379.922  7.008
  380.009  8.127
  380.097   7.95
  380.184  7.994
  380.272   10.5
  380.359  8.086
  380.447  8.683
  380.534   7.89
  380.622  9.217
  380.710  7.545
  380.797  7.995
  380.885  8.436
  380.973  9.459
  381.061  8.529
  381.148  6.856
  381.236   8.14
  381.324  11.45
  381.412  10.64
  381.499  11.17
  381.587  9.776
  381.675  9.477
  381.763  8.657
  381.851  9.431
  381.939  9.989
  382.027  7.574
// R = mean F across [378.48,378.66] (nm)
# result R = 9.87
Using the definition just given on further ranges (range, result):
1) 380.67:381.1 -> 8.4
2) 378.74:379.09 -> 8.25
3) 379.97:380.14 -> 8.01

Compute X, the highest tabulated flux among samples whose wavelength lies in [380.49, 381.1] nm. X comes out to 9.459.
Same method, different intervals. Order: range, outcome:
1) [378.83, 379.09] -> 8.846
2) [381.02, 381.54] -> 11.45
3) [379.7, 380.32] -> 10.5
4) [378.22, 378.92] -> 11.56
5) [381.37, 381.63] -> 11.17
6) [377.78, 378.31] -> 10.18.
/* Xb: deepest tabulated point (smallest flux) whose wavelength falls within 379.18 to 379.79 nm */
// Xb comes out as 4.35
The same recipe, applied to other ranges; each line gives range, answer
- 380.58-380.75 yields 7.545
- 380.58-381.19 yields 6.856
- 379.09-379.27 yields 8.903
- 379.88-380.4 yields 7.008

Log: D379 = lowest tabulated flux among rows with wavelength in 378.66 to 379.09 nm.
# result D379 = 7.565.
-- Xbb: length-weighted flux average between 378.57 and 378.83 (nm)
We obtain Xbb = 8.64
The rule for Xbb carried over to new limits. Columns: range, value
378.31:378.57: 10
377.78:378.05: 9.79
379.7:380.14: 6.46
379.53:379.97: 5.66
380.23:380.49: 9.09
